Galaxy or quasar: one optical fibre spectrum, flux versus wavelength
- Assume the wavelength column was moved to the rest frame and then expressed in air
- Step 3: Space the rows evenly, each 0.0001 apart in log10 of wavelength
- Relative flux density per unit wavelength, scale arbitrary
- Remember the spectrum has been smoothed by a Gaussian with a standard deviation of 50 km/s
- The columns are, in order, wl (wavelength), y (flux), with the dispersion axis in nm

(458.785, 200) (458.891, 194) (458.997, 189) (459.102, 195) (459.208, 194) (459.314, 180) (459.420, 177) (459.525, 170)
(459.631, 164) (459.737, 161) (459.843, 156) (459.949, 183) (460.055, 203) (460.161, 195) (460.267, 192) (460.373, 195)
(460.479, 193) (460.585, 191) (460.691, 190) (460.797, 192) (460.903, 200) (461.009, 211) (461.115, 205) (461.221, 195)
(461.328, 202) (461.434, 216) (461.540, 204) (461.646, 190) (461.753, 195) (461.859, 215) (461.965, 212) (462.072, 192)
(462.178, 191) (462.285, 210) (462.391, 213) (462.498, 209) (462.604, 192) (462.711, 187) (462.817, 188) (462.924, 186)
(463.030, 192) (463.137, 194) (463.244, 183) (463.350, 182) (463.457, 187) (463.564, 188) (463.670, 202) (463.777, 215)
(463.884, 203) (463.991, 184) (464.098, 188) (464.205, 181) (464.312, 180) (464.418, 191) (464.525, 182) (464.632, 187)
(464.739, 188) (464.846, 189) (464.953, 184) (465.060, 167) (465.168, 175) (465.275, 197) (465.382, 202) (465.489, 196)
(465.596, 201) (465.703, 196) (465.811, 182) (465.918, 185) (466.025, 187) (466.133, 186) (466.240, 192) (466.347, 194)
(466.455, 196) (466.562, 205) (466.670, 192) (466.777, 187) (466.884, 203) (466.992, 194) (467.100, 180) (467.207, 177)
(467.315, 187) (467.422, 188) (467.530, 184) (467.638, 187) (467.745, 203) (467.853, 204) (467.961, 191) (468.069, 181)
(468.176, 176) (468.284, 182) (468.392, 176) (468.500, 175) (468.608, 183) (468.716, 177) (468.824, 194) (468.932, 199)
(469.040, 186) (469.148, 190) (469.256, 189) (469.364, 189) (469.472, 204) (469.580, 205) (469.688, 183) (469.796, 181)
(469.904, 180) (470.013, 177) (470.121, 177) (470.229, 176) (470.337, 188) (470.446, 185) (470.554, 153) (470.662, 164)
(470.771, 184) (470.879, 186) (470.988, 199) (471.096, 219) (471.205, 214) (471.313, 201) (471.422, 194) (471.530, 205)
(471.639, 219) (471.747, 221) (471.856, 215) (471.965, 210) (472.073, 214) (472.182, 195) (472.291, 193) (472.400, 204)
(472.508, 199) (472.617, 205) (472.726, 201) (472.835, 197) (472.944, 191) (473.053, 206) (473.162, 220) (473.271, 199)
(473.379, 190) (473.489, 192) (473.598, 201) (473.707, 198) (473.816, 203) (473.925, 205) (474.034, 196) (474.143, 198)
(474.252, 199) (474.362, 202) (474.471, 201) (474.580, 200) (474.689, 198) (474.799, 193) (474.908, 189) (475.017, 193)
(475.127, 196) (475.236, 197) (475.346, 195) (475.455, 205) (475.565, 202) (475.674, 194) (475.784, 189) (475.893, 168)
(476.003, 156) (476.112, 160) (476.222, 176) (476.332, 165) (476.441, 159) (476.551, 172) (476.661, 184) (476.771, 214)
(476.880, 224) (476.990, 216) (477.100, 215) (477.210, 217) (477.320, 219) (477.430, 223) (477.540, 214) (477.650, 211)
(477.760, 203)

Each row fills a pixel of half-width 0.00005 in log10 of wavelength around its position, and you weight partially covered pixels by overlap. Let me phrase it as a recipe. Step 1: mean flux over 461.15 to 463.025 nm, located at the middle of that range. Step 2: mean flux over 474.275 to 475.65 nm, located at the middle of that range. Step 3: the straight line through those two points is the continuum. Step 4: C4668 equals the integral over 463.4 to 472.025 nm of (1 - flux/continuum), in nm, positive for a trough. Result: 0.365 nm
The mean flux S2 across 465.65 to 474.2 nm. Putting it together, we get 193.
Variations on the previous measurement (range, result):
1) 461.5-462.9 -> 199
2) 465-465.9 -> 189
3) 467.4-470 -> 188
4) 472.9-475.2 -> 199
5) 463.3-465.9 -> 189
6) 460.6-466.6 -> 194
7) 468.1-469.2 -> 184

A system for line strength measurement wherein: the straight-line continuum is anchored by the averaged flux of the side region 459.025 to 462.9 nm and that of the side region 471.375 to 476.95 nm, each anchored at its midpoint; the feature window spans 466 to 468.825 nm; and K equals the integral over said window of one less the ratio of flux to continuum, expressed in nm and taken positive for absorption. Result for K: 0.095 nm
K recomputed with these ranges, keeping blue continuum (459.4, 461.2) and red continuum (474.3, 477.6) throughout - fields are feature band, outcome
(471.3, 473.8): -0.13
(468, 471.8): 0.06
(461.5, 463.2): -0.09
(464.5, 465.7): 0.01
